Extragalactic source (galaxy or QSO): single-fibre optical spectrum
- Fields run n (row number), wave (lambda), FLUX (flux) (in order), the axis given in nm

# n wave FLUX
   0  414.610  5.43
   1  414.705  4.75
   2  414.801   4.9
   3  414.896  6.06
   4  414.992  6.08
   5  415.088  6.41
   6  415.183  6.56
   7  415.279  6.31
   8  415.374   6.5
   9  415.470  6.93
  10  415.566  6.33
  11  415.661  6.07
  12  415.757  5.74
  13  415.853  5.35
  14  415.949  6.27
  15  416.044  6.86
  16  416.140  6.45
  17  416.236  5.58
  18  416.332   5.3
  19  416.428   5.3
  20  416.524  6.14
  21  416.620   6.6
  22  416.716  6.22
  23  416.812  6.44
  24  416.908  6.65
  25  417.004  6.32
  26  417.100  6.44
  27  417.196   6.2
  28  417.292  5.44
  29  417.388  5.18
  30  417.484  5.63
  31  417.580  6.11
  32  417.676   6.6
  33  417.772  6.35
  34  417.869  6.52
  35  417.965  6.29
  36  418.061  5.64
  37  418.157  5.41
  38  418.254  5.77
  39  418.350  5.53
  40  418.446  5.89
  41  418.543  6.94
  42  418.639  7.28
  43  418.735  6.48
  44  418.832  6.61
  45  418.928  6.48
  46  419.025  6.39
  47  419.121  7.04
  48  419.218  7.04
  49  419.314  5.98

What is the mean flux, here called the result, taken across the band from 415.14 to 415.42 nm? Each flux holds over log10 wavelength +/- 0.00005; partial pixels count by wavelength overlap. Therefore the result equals 6.46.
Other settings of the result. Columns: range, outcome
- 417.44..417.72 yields 6.12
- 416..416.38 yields 6.03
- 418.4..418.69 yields 6.71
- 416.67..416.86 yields 6.33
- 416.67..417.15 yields 6.41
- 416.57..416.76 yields 6.41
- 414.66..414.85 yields 4.84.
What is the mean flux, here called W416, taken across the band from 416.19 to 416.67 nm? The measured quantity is 5.78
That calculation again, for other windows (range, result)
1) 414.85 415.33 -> 6.29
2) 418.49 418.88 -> 6.81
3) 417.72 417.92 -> 6.42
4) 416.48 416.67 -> 6.37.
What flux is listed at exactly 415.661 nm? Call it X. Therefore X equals 6.07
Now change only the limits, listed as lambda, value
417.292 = 5.44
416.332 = 5.3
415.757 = 5.74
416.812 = 6.44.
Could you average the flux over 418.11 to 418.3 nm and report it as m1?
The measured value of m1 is 5.57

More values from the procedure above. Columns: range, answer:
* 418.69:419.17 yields 6.59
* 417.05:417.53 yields 5.79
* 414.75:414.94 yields 5.46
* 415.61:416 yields 5.88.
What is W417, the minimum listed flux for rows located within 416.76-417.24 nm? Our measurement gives 6.2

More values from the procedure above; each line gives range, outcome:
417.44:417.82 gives 5.63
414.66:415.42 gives 4.75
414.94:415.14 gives 6.08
